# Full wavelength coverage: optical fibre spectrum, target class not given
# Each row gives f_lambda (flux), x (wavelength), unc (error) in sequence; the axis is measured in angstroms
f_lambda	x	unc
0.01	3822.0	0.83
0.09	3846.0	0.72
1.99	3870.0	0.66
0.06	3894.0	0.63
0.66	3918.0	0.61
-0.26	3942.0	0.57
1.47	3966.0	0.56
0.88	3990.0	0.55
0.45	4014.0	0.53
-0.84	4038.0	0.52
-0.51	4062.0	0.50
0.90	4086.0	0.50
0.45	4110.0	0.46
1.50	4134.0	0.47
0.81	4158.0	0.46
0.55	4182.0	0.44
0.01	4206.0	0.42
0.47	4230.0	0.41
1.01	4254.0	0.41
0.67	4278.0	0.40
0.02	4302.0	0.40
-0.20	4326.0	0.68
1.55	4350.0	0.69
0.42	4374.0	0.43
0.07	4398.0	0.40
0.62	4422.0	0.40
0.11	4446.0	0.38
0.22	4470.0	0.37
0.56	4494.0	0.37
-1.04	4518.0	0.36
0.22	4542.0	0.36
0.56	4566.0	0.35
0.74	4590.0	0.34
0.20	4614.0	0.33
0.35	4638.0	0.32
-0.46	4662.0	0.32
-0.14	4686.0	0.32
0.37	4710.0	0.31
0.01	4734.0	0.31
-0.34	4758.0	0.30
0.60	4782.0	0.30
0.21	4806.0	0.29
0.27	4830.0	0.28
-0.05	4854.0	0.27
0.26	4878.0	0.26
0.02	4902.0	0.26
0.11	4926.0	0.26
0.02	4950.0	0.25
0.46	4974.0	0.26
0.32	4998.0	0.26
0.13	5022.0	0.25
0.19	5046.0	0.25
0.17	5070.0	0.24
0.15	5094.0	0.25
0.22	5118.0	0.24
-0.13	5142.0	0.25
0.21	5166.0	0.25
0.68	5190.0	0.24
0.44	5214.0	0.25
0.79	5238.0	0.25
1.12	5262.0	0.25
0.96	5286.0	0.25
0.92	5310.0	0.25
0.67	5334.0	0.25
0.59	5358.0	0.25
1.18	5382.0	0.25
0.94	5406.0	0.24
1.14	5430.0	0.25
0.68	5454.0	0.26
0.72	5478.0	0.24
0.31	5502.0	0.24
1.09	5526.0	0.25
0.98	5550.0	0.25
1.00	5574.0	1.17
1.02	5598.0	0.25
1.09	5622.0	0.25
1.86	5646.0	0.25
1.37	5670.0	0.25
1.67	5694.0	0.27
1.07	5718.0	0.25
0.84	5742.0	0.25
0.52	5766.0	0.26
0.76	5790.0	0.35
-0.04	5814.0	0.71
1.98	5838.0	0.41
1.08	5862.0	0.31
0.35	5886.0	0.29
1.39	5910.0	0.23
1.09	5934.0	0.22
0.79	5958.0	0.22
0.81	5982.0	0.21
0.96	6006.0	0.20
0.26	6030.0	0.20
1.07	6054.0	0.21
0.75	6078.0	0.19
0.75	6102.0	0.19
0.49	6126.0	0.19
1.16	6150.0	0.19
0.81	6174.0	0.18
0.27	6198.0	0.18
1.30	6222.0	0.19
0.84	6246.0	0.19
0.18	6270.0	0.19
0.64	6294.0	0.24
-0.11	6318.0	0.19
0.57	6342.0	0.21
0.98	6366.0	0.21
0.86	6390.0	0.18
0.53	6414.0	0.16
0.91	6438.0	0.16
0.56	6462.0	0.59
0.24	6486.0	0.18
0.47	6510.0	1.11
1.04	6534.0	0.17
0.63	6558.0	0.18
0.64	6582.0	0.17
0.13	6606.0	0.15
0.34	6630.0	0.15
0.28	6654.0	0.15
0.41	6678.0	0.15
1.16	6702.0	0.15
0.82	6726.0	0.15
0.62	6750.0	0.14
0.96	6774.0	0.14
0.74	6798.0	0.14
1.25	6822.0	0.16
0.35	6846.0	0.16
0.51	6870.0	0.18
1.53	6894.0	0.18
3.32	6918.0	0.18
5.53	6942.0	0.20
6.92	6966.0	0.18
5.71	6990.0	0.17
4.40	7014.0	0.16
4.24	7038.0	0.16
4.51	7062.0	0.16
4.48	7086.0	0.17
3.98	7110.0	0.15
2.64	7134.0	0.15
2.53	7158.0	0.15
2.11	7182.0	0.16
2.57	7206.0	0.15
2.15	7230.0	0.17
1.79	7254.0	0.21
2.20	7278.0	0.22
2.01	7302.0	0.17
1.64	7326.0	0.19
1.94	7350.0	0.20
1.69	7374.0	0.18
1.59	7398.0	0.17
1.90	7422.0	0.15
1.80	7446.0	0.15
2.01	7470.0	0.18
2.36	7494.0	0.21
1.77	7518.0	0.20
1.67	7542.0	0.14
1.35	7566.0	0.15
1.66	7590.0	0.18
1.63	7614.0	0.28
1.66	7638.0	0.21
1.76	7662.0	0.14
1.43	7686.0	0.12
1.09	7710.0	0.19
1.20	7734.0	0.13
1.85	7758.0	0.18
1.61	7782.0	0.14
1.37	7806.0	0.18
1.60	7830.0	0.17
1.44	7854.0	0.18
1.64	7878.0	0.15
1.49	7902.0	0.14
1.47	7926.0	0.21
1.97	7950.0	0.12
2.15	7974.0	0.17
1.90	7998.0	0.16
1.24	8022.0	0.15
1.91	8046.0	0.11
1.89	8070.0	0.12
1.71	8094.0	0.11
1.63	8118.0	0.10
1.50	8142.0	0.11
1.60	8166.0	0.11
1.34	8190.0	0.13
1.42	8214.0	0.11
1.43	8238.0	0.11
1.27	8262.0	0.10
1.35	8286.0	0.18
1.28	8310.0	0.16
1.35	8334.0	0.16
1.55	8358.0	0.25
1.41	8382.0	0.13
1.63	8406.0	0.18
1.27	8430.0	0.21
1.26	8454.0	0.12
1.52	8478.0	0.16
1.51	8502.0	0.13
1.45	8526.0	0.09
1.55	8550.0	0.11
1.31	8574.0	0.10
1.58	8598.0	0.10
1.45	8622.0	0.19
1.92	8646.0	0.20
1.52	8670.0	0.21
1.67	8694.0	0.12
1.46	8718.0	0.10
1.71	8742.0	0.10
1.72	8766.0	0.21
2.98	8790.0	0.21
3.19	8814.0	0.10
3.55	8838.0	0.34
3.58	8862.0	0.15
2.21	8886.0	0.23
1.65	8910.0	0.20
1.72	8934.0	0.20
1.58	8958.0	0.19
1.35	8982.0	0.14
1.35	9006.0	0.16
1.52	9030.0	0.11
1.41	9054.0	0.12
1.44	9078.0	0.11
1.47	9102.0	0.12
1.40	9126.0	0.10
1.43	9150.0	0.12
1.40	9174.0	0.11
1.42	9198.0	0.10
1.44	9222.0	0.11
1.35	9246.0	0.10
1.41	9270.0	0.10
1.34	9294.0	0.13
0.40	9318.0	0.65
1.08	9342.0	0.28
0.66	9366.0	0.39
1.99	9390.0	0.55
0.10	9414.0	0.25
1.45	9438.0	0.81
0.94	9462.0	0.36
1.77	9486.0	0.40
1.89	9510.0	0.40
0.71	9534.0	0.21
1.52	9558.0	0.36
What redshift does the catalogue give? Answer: 4.72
